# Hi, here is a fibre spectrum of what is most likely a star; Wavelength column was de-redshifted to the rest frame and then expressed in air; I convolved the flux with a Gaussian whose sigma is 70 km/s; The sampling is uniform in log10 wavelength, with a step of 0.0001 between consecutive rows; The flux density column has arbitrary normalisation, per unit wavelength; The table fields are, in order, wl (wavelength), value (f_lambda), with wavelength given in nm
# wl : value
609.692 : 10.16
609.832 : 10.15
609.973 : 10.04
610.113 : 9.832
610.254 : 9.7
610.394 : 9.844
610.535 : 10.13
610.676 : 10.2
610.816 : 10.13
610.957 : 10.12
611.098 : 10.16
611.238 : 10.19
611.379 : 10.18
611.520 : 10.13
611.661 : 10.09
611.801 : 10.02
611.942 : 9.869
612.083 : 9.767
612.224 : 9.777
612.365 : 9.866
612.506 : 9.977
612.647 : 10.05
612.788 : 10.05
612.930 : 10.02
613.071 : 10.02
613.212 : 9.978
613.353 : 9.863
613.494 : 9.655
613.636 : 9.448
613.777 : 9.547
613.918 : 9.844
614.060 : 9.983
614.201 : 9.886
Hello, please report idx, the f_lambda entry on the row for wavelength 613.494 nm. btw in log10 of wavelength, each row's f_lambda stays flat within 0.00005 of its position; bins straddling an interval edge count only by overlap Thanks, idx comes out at 9.655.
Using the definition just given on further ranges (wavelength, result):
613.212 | 9.978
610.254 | 9.7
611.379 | 10.18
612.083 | 9.767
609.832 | 10.15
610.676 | 10.2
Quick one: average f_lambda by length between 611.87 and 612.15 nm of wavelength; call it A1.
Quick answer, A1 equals 9.81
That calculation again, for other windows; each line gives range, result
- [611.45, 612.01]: 10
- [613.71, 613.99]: 9.69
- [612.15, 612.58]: 9.87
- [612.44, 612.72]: 10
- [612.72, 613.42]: 9.98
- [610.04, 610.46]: 9.81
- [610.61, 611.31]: 10.2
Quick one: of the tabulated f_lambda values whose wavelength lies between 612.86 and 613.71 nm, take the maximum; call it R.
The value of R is 10.02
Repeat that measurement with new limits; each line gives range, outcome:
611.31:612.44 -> 10.18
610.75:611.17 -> 10.16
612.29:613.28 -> 10.05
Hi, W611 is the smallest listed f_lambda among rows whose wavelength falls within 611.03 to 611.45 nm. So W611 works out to 10.16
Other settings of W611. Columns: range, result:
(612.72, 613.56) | 9.655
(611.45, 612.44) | 9.767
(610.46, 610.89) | 10.13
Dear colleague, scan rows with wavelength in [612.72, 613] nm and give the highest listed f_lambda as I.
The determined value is 10.05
